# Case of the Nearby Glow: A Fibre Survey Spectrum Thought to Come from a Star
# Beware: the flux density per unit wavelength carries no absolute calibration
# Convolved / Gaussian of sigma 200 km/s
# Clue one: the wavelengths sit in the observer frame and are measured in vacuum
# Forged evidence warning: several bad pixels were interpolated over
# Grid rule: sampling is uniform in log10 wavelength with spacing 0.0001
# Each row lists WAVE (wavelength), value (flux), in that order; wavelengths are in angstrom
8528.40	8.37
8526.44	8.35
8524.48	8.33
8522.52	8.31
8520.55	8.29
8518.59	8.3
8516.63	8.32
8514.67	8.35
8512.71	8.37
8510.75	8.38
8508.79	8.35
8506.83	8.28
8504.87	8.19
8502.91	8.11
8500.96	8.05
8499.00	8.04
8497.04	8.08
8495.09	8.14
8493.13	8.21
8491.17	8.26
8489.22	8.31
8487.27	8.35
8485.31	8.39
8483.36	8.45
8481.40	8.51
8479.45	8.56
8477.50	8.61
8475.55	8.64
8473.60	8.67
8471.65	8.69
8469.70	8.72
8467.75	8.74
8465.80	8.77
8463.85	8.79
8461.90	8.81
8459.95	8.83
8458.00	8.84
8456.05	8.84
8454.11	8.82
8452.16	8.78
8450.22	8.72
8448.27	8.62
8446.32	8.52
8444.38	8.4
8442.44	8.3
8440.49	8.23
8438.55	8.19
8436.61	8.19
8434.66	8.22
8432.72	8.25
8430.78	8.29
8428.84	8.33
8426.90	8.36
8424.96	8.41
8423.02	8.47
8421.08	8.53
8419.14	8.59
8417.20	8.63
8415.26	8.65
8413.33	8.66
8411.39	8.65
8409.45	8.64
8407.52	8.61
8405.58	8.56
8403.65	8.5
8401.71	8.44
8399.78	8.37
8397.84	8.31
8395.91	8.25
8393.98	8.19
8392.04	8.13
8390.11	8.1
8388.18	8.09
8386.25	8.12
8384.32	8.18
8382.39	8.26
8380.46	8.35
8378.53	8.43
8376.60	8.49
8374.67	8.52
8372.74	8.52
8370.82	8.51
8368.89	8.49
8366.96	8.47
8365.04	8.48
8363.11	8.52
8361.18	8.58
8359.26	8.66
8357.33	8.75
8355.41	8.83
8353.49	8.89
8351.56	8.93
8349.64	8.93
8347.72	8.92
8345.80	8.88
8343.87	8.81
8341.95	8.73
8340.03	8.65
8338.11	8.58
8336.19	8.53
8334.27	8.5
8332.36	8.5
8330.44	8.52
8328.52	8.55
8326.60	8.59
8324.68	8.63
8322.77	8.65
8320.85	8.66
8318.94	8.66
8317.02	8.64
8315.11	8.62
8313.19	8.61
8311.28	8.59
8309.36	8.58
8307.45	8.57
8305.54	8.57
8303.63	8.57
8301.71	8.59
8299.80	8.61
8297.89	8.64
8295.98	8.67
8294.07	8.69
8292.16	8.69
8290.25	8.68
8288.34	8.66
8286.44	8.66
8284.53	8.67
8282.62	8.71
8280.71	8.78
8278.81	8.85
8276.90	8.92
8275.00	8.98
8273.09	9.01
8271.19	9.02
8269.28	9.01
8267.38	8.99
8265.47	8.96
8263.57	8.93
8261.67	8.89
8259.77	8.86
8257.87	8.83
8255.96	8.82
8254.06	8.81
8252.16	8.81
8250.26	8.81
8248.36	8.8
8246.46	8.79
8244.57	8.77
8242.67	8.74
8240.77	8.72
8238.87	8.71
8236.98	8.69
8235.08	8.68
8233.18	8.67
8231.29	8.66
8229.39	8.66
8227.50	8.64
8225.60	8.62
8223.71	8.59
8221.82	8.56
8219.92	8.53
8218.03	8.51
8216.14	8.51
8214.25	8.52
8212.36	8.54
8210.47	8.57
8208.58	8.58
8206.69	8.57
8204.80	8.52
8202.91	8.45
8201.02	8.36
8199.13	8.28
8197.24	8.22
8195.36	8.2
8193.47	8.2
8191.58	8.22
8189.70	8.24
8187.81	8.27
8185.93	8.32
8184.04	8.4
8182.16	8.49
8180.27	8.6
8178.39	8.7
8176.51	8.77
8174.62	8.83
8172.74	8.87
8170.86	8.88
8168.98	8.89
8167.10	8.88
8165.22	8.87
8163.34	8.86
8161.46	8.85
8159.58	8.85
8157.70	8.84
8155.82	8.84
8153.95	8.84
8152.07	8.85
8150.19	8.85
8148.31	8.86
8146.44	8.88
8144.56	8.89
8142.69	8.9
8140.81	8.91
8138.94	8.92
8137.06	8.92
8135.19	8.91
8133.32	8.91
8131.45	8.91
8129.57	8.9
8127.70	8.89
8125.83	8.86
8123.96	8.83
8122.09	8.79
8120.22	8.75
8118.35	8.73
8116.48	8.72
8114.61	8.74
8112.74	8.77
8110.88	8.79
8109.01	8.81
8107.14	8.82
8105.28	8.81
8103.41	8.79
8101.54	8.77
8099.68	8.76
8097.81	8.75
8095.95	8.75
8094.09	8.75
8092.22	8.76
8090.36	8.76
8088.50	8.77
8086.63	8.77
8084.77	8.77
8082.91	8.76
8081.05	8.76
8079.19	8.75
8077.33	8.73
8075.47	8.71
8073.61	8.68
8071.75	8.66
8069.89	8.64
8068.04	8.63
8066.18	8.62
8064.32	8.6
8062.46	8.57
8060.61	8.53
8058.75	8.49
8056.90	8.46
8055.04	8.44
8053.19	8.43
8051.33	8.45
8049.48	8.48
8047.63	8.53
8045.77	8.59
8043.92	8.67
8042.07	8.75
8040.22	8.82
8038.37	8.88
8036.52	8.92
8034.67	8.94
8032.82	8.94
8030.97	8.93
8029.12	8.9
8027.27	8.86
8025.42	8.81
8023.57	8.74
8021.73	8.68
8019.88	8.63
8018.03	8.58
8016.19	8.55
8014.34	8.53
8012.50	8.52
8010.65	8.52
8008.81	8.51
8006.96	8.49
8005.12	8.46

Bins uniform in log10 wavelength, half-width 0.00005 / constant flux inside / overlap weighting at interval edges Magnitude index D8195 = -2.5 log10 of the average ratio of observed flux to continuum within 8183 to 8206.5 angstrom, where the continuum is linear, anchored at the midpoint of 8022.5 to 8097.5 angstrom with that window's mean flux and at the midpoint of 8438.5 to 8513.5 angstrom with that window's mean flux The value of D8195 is 0.04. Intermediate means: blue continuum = 8.7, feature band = 8.32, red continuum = 8.48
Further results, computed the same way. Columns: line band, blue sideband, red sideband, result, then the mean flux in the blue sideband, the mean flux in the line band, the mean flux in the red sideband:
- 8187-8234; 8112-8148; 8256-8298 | 0.046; 8.85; 8.47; 8.83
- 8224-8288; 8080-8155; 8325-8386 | -0.014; 8.82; 8.8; 8.59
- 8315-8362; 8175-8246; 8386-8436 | -0.031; 8.53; 8.69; 8.4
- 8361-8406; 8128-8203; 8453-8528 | 0.021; 8.69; 8.36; 8.45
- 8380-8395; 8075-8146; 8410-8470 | 0.054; 8.81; 8.17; 8.55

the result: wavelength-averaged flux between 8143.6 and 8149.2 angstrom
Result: 8.89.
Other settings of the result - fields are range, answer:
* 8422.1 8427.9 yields 8.41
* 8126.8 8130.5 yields 8.9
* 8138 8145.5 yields 8.9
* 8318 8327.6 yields 8.64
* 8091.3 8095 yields 8.74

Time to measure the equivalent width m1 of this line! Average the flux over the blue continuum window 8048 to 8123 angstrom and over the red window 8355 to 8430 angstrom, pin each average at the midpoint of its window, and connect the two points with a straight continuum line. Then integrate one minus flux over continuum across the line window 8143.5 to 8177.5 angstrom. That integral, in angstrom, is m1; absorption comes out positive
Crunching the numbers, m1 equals -0.9 angstrom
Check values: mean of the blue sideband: 8.69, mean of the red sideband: 8.45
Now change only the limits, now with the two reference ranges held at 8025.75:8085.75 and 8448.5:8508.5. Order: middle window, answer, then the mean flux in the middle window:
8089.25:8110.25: -0.26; 8.78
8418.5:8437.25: 0.36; 8.36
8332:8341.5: 0.00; 8.57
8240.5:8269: -0.80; 8.84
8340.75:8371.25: -0.56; 8.71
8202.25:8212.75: 0.10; 8.54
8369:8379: 0.06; 8.5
